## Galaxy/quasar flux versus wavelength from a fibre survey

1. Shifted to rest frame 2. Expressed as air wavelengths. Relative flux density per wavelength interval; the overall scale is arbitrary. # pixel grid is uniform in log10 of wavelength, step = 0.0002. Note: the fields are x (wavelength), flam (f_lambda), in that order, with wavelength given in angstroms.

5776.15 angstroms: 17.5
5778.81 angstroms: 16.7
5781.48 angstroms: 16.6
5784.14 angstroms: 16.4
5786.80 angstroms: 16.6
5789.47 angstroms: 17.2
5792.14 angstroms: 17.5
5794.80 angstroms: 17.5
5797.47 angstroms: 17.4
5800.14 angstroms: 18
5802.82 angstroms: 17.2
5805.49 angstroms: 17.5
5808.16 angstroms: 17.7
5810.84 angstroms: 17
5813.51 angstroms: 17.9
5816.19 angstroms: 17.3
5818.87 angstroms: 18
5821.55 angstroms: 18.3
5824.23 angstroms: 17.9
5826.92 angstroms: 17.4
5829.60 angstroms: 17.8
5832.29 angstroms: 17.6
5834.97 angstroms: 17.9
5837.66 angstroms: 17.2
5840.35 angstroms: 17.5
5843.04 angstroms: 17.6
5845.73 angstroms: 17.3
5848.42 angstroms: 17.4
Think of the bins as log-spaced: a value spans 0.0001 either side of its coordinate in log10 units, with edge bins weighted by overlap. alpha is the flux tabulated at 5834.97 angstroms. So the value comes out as 17.9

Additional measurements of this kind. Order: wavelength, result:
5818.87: 18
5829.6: 17.8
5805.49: 17.5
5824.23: 17.9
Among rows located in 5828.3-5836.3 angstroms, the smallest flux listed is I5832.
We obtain 17.6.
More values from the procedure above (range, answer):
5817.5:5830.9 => 17.4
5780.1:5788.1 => 16.4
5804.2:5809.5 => 17.5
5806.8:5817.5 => 17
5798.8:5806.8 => 17.2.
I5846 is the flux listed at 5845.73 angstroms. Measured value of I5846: 17.3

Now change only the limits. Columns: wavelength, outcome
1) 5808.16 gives 17.7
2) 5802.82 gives 17.2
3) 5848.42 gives 17.4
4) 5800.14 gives 18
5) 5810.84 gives 17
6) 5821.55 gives 18.3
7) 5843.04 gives 17.6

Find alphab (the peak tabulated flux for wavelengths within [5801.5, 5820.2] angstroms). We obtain 18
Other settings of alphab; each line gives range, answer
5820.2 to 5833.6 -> 18.3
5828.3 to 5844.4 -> 17.9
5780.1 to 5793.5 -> 17.5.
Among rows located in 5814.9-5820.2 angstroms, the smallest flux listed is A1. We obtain 17.3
